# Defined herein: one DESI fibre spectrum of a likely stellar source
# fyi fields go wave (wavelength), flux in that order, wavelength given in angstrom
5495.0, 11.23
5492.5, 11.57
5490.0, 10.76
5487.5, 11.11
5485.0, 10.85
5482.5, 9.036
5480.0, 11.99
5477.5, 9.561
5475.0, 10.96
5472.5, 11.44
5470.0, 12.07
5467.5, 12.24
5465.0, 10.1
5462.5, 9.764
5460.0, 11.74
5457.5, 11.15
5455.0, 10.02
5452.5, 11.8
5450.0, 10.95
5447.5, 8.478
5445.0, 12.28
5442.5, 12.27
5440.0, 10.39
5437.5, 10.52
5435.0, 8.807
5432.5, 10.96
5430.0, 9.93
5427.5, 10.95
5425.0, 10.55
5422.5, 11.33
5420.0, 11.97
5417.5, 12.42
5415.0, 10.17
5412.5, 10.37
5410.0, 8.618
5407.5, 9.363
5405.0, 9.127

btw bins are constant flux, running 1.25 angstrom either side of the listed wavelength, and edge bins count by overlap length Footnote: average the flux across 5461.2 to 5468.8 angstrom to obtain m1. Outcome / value 10.7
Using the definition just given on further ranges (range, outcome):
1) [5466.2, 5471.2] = 12.1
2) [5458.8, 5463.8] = 10.7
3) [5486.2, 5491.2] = 10.9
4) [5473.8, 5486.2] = 10.5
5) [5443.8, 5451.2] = 10.6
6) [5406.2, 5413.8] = 9.45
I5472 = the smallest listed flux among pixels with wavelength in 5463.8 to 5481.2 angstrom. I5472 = 9.561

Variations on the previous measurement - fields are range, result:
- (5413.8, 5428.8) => 10.17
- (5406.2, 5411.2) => 8.618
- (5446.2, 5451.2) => 8.478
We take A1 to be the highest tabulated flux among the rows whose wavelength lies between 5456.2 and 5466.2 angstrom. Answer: 11.74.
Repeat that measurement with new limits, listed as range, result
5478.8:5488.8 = 11.99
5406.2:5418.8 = 12.42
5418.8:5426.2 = 11.97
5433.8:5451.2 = 12.28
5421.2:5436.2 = 11.33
